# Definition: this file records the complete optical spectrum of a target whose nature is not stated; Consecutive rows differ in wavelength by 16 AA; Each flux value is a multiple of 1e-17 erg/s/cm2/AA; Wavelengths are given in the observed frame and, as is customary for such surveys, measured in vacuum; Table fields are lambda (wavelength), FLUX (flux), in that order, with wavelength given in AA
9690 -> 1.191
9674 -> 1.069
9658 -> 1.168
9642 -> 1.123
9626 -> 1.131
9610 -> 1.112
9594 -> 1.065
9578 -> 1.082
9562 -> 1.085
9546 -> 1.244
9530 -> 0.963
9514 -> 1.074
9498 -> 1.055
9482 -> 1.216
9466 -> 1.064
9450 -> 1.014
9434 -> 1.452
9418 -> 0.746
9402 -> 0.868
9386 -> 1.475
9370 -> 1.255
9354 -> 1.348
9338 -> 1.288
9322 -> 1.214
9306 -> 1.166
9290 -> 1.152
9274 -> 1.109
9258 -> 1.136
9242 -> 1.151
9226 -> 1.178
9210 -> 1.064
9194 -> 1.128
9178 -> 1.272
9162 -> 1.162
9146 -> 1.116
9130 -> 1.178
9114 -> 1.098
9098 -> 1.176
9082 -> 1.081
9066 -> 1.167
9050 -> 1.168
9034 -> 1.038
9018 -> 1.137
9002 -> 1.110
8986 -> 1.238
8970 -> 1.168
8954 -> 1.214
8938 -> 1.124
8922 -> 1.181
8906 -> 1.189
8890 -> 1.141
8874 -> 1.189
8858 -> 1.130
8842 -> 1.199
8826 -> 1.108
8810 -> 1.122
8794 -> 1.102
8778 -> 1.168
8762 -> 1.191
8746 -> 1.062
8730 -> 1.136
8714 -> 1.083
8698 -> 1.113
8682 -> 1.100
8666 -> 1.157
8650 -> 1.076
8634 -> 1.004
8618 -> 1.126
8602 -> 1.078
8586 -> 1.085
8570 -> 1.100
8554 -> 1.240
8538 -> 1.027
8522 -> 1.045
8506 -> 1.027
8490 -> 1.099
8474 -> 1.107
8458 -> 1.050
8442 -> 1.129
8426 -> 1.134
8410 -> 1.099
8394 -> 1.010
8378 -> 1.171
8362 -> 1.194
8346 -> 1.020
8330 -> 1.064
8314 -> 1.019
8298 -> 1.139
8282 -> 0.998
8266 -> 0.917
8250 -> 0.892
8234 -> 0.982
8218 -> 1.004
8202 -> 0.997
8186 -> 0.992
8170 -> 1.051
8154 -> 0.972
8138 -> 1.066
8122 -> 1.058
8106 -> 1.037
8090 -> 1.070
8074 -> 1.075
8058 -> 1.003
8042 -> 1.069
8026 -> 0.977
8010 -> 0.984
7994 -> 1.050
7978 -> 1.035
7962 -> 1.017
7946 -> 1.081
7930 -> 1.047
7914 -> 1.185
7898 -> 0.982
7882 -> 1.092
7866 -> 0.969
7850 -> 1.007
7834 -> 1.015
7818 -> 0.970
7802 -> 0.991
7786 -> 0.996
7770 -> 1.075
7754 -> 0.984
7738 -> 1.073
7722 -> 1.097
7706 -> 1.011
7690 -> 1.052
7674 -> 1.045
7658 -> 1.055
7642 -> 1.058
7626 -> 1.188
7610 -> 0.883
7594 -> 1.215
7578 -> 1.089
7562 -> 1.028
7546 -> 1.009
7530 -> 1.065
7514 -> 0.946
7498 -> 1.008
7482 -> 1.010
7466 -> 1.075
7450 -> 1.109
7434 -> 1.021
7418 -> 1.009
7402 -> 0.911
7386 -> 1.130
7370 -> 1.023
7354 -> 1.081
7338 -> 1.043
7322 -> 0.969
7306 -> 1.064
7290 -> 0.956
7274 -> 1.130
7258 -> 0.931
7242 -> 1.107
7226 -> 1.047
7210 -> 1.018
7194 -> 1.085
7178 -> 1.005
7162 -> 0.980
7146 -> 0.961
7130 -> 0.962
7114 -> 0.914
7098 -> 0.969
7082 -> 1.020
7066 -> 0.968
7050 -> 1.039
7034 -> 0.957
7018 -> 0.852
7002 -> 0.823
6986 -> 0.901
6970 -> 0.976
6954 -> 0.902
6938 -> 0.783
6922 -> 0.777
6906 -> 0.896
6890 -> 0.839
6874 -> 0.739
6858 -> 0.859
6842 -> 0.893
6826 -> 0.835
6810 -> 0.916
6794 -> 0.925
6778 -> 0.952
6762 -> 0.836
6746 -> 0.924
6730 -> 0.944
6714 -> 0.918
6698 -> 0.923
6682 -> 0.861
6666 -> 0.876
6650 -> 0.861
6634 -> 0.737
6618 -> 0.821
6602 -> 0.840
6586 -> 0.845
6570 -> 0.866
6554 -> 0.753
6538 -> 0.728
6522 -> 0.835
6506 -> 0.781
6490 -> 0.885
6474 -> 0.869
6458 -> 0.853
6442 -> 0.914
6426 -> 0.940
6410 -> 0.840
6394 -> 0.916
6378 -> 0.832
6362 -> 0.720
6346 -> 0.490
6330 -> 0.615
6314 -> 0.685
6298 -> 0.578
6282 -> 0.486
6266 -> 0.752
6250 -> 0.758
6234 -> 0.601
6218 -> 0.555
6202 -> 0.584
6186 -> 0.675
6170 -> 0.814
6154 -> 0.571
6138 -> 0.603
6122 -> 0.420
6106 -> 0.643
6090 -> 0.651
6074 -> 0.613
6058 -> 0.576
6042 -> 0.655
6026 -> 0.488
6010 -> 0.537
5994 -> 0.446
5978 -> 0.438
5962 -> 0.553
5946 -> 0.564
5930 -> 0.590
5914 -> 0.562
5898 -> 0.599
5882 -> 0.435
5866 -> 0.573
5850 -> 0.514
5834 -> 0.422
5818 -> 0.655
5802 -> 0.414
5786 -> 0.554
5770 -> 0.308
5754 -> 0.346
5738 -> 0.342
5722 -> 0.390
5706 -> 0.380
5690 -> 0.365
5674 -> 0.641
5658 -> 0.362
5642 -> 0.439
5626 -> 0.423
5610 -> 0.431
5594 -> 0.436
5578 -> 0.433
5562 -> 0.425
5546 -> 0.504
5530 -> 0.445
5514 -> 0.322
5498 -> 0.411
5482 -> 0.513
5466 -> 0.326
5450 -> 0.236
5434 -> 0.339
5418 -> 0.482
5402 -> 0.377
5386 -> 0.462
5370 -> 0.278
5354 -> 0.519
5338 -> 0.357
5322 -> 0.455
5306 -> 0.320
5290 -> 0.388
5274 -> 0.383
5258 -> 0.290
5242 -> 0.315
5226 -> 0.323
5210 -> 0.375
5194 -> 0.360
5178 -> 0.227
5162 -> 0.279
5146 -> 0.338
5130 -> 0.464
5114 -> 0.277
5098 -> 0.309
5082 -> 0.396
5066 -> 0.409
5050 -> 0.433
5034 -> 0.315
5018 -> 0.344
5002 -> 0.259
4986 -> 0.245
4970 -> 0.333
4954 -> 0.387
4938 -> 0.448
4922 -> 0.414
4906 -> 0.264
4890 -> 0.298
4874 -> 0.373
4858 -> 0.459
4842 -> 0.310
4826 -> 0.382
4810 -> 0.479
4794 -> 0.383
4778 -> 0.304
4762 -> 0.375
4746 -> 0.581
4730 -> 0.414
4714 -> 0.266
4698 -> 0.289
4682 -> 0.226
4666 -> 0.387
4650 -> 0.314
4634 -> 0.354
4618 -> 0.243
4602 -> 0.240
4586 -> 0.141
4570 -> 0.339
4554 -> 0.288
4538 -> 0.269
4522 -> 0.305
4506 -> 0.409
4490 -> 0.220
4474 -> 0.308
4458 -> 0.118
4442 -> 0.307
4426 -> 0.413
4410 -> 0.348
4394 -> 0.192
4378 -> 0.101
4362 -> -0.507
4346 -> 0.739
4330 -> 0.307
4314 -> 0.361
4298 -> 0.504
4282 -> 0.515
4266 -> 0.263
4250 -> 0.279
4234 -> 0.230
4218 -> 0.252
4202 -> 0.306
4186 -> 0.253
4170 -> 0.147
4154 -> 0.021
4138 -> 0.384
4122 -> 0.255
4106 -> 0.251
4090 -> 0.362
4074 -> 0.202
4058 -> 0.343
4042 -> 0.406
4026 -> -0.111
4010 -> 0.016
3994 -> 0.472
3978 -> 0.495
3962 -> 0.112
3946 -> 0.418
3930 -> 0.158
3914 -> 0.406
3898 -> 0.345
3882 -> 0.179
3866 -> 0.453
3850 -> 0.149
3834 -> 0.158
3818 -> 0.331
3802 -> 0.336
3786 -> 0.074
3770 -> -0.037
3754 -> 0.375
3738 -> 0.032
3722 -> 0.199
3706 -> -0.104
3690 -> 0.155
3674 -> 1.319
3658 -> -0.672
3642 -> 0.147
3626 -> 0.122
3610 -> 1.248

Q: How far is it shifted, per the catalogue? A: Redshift 0.597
